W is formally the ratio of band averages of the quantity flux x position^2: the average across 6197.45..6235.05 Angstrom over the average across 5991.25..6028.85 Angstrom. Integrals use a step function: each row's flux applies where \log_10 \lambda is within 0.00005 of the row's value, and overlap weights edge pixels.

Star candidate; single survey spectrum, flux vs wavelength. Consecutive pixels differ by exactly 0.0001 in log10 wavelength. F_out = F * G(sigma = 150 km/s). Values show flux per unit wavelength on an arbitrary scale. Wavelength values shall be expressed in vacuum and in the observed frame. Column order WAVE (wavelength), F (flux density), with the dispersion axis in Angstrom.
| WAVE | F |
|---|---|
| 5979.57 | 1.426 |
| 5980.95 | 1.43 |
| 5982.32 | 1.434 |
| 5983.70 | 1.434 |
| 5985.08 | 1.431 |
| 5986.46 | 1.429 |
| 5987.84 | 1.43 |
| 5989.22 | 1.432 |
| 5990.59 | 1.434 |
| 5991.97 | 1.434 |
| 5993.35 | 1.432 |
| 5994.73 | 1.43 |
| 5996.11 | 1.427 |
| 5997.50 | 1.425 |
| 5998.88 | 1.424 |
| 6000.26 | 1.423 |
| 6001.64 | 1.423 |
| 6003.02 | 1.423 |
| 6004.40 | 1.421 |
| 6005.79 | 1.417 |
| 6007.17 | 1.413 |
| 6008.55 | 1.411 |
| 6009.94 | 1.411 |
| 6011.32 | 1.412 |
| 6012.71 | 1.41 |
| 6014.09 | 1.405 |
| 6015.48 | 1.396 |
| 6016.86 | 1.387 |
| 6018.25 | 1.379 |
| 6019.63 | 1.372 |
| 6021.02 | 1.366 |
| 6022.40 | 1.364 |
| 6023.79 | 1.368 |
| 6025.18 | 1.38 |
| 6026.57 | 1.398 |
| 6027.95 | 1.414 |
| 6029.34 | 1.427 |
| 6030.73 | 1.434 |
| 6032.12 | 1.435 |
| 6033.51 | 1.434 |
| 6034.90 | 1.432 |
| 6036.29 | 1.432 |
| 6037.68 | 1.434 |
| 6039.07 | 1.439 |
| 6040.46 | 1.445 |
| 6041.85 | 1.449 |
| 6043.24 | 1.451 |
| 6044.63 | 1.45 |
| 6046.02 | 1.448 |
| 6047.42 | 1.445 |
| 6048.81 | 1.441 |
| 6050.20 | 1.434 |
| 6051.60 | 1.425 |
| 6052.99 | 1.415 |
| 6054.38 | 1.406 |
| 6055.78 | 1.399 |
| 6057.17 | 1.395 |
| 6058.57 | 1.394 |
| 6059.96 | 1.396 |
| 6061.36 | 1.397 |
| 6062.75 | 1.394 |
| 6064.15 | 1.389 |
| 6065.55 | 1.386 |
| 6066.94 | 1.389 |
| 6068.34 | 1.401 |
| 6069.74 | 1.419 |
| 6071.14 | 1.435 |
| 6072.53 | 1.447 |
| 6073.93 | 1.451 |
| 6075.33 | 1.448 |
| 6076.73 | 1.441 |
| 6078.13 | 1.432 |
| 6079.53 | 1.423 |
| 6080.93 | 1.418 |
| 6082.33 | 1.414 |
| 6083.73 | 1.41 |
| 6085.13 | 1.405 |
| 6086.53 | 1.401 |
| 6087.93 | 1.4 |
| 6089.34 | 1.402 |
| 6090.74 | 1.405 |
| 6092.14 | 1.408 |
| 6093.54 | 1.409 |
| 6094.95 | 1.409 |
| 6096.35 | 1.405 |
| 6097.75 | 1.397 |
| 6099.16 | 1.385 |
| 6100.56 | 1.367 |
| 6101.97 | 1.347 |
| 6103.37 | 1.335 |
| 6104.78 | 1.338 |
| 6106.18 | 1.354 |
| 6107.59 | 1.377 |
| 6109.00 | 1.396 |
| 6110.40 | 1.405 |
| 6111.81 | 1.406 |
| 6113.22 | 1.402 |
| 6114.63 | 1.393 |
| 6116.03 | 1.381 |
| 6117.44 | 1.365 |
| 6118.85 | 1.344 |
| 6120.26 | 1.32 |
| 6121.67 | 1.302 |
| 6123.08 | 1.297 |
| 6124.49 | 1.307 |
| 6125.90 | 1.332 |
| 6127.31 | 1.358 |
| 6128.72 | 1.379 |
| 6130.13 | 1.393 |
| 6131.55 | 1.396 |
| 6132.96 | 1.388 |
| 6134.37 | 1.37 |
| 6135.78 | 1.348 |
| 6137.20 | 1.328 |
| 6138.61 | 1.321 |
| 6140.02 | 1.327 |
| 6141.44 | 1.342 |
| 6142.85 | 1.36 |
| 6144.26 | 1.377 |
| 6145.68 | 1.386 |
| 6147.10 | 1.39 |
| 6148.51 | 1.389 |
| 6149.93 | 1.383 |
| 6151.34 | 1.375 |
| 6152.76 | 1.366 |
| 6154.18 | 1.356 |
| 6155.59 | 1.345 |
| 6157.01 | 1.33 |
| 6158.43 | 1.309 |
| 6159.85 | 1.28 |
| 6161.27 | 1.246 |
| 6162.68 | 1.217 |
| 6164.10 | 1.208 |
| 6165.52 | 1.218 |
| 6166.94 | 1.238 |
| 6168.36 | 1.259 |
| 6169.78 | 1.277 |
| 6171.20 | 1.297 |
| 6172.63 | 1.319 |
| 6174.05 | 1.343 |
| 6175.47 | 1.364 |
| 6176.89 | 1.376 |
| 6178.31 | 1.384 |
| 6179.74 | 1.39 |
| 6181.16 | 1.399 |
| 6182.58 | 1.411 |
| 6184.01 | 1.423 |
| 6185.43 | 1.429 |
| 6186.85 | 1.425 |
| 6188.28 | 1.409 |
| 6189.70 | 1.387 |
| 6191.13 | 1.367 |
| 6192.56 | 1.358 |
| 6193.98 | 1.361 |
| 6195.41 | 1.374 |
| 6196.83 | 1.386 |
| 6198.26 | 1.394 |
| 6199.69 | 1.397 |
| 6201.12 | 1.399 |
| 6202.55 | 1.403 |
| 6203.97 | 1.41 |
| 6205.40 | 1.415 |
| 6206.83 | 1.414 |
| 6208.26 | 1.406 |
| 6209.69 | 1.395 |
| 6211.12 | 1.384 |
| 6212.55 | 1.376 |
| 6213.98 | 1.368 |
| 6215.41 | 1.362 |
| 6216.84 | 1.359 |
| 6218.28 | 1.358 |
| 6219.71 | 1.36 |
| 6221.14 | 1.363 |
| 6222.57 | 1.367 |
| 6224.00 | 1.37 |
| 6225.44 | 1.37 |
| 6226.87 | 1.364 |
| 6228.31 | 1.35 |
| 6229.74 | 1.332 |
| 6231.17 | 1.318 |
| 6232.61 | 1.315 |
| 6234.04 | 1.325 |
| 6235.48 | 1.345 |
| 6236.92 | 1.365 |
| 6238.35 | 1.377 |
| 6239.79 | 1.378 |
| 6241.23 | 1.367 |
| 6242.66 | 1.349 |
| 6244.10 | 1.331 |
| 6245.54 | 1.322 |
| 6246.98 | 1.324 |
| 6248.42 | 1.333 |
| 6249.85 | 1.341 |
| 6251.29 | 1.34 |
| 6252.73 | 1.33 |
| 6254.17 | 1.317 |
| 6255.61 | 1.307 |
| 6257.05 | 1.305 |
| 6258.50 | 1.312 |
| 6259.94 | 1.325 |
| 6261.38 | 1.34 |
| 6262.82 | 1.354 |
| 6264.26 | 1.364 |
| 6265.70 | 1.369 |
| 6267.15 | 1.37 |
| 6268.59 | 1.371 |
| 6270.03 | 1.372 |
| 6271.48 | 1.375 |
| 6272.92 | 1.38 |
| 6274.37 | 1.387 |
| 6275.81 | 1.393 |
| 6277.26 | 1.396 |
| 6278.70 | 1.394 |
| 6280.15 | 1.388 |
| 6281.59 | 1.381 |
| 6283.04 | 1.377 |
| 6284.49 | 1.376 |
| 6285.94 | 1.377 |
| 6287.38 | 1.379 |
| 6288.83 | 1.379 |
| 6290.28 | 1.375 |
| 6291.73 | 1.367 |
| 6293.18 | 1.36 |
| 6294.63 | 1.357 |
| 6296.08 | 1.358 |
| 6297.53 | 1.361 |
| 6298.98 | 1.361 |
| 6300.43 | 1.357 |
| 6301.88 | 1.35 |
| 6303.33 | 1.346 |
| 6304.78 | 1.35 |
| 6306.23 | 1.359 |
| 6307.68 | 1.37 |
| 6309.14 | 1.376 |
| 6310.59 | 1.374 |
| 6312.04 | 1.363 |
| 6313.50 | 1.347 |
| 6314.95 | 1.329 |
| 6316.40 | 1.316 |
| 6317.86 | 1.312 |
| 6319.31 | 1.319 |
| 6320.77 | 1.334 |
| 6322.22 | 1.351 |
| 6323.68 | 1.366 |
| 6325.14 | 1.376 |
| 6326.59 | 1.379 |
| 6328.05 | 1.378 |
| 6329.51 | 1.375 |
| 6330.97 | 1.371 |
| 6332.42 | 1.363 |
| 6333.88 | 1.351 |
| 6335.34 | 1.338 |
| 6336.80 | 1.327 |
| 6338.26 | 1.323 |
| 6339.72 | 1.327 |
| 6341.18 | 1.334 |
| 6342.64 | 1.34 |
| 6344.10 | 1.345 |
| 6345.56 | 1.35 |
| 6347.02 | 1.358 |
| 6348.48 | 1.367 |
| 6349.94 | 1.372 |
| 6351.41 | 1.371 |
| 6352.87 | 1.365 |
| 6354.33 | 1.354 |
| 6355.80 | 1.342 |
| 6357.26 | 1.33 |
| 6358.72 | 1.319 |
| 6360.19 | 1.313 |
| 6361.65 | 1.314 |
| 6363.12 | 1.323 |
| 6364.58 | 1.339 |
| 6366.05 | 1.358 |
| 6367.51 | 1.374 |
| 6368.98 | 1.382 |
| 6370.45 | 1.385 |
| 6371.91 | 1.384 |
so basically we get 1.04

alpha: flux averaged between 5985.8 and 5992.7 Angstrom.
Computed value 1.43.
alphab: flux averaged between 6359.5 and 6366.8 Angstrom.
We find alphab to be 1.33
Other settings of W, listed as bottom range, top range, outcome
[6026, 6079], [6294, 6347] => 1.03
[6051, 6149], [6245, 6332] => 1.04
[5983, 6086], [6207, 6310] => 1.03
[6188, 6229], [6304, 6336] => 1.02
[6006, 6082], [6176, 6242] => 1.03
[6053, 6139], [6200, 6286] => 1.03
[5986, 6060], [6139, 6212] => 1.01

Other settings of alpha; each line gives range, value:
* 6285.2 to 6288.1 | 1.38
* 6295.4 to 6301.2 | 1.36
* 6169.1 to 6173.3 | 1.3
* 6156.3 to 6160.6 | 1.3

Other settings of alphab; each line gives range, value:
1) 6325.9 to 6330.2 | 1.38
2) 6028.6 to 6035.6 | 1.43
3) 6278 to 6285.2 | 1.38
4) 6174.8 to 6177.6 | 1.37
